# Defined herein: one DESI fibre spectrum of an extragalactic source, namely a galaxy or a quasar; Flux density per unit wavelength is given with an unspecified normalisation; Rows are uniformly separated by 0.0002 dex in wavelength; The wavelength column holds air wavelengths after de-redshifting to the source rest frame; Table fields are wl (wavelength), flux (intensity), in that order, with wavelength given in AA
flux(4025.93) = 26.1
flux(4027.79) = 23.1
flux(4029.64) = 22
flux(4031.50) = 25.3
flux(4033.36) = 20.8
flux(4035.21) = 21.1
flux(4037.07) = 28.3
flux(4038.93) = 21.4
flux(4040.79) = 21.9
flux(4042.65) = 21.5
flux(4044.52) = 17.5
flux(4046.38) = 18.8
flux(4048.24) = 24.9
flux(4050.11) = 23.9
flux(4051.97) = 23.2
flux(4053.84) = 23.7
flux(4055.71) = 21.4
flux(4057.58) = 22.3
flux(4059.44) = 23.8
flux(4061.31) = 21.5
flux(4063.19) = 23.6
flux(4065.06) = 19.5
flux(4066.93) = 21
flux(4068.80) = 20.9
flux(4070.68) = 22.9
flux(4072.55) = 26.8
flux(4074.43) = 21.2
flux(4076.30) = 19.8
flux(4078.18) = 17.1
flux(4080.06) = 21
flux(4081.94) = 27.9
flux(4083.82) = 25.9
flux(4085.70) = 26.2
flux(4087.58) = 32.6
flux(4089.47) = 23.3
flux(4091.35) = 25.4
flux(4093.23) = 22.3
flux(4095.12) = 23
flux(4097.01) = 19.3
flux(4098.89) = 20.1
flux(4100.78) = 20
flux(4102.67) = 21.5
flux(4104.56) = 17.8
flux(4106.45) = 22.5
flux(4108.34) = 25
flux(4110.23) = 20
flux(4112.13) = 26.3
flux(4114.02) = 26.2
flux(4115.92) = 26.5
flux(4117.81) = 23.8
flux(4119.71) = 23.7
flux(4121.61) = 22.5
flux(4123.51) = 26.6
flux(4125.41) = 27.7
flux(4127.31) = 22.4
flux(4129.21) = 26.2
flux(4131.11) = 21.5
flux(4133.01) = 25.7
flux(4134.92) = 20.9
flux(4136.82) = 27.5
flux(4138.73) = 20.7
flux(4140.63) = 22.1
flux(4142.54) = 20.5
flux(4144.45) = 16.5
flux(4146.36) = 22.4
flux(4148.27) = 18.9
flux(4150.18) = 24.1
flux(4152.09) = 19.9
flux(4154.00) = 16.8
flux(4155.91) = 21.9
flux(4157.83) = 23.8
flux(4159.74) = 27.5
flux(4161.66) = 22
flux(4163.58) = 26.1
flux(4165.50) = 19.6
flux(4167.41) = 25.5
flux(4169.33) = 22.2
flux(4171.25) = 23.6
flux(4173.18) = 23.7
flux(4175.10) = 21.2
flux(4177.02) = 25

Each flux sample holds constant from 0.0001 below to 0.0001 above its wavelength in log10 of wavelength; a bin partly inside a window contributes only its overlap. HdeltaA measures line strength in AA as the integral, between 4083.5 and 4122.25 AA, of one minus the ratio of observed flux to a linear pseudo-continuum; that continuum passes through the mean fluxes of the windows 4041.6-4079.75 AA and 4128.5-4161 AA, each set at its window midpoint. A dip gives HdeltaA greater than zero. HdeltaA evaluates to -2.72 AA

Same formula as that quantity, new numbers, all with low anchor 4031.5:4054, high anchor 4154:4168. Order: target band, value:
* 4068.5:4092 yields -1.42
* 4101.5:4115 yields 0.07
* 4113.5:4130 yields -1.50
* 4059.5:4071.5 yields 0.42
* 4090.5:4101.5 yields 0.51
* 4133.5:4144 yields 0.40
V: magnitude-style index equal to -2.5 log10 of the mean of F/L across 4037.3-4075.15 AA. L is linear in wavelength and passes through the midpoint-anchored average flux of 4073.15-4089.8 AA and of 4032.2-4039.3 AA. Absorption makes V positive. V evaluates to 0.061 mag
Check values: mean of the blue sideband 23.1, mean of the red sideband 24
